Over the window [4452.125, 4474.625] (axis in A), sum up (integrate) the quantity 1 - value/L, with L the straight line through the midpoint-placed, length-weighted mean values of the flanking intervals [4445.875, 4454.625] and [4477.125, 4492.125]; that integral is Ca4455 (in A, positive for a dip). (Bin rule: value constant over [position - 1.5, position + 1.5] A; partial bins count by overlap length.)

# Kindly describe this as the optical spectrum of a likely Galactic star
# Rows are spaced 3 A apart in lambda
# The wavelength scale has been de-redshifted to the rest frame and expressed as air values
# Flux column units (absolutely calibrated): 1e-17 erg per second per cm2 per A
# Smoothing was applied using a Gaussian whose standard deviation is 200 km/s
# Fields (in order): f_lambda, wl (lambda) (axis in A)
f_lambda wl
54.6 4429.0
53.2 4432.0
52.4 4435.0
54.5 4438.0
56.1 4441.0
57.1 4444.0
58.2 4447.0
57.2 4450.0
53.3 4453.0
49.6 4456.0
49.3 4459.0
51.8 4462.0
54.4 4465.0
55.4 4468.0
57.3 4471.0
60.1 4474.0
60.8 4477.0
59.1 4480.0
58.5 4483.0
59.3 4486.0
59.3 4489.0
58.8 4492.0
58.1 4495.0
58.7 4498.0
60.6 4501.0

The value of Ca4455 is 1.4 A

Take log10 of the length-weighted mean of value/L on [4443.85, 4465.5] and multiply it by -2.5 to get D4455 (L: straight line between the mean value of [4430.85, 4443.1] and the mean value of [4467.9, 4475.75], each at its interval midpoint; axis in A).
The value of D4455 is 0.05 mag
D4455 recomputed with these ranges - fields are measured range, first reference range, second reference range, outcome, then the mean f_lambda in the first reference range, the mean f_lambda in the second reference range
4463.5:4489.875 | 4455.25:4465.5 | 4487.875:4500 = -0.065 mag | 51.1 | 58.8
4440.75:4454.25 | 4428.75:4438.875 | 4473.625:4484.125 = -0.022 mag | 53.5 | 59.6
